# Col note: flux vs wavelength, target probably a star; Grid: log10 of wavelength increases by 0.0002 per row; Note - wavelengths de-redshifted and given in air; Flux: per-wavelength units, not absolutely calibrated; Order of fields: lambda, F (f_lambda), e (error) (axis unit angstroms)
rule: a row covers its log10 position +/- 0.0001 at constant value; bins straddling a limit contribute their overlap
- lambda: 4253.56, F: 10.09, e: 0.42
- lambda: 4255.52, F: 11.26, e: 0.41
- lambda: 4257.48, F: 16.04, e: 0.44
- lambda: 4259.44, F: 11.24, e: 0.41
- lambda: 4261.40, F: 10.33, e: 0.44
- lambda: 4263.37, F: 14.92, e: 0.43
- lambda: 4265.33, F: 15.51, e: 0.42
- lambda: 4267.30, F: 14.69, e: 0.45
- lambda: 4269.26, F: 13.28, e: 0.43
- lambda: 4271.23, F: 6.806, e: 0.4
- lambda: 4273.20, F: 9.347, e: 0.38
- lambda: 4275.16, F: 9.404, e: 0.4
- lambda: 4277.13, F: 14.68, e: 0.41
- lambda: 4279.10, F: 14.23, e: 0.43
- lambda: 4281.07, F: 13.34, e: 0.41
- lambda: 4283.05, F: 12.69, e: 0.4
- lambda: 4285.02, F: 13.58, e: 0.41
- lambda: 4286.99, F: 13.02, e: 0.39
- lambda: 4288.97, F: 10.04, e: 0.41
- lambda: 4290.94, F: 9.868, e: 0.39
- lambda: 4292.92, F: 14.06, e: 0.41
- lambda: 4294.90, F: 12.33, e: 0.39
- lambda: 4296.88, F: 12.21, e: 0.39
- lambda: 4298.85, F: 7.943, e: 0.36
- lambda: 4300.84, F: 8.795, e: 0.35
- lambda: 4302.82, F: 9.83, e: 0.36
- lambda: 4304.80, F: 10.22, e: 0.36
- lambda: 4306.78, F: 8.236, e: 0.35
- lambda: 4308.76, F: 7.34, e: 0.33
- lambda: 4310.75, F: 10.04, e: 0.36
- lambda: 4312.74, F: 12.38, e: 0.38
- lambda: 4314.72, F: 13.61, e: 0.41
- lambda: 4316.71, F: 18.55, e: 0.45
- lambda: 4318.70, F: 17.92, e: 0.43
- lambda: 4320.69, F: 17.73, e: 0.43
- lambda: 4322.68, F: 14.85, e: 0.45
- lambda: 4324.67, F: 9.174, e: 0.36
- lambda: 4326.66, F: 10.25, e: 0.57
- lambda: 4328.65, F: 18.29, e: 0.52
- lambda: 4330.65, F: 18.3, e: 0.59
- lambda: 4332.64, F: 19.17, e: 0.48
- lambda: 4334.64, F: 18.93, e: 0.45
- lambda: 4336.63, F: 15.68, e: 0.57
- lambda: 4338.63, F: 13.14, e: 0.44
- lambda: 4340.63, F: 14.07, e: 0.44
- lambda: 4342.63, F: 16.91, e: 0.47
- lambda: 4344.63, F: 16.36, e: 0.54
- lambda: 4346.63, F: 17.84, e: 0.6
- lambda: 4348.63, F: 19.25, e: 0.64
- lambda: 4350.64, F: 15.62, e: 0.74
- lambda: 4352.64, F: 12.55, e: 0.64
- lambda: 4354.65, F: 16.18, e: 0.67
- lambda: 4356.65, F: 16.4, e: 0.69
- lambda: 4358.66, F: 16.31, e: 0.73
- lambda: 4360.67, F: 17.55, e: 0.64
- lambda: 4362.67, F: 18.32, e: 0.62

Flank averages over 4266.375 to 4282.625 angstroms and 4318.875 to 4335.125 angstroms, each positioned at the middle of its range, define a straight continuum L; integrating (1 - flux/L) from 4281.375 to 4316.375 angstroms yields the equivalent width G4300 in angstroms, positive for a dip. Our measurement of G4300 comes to 6.5 angstroms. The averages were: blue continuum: 12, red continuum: 15.8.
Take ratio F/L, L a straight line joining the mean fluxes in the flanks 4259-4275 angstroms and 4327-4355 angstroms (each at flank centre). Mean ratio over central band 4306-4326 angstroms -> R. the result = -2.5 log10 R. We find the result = 0.15 mag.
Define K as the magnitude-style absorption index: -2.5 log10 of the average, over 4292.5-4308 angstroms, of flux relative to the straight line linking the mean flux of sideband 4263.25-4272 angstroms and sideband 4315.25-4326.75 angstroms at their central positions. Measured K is 0.35 mag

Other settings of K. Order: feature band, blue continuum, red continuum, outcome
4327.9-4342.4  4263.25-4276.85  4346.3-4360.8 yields -0.10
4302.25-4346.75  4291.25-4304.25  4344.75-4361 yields -0.05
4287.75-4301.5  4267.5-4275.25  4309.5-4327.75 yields 0.11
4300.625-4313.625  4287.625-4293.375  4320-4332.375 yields 0.33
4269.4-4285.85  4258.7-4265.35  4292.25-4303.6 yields 0.00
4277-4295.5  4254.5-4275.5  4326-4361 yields 0.05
